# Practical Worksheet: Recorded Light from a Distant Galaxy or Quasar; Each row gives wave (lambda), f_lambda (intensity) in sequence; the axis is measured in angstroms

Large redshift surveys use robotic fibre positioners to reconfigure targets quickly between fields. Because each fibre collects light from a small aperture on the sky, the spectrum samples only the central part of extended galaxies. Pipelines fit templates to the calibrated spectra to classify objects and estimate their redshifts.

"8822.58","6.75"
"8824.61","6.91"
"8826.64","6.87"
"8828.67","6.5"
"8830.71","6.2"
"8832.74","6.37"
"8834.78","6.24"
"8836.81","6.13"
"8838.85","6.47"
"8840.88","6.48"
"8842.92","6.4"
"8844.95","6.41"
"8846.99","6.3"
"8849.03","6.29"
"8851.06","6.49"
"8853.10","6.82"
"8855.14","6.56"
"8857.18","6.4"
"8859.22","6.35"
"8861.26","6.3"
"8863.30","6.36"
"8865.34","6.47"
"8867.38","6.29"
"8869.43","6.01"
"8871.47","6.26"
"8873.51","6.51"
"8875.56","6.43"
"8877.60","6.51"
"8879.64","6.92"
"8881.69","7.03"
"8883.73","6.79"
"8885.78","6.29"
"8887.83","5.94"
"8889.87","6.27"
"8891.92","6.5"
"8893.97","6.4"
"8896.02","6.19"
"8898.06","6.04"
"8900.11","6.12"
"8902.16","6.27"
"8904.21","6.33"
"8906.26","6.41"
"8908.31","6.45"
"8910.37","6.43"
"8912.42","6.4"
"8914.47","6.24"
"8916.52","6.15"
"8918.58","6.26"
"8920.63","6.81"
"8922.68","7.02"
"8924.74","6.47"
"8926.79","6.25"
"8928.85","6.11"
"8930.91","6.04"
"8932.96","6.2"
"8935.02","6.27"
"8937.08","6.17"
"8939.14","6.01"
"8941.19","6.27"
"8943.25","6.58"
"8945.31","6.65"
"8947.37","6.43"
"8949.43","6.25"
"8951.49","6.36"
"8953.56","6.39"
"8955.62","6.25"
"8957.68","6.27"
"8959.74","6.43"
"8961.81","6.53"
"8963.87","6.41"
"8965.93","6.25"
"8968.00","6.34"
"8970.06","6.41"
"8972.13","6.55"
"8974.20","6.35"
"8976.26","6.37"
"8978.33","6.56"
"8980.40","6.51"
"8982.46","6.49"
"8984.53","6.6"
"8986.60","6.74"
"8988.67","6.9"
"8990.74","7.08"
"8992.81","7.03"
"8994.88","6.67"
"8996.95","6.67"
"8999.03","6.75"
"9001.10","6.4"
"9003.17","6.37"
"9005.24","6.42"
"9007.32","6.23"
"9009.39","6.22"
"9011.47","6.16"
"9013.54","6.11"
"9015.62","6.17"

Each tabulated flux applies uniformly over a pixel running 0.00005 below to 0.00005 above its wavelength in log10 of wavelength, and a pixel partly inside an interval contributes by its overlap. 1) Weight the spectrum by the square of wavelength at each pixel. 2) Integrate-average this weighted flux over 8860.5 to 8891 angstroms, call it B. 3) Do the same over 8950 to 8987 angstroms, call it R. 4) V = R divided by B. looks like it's 1.0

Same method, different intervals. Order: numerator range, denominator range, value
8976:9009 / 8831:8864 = 1.07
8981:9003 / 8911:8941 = 1.08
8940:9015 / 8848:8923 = 1.03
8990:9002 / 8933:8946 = 1.09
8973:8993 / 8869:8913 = 1.06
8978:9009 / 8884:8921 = 1.07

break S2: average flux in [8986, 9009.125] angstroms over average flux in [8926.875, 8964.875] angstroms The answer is 1.1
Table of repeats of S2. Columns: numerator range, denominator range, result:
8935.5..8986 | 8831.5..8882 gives 1.00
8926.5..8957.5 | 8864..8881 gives 0.98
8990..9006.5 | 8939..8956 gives 1.04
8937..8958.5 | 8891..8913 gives 1.00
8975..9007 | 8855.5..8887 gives 1.03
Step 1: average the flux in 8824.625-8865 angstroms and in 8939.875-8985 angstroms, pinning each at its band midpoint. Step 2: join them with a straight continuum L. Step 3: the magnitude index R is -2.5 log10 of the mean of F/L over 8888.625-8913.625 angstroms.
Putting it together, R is 0.019 mag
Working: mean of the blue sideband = 6.43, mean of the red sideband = 6.42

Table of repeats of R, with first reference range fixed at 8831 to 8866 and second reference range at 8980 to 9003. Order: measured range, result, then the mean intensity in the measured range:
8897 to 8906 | 0.051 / 6.21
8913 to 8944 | 0.042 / 6.32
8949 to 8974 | 0.045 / 6.37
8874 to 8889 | -0.014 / 6.55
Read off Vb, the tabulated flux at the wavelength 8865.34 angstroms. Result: 6.47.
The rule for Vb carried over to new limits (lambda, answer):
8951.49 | 6.36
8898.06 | 6.04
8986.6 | 6.74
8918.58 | 6.26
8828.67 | 6.5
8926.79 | 6.25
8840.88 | 6.48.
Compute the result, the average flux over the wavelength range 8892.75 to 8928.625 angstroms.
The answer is 6.36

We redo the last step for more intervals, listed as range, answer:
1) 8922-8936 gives 6.32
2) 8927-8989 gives 6.38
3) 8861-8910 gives 6.38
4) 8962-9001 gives 6.59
